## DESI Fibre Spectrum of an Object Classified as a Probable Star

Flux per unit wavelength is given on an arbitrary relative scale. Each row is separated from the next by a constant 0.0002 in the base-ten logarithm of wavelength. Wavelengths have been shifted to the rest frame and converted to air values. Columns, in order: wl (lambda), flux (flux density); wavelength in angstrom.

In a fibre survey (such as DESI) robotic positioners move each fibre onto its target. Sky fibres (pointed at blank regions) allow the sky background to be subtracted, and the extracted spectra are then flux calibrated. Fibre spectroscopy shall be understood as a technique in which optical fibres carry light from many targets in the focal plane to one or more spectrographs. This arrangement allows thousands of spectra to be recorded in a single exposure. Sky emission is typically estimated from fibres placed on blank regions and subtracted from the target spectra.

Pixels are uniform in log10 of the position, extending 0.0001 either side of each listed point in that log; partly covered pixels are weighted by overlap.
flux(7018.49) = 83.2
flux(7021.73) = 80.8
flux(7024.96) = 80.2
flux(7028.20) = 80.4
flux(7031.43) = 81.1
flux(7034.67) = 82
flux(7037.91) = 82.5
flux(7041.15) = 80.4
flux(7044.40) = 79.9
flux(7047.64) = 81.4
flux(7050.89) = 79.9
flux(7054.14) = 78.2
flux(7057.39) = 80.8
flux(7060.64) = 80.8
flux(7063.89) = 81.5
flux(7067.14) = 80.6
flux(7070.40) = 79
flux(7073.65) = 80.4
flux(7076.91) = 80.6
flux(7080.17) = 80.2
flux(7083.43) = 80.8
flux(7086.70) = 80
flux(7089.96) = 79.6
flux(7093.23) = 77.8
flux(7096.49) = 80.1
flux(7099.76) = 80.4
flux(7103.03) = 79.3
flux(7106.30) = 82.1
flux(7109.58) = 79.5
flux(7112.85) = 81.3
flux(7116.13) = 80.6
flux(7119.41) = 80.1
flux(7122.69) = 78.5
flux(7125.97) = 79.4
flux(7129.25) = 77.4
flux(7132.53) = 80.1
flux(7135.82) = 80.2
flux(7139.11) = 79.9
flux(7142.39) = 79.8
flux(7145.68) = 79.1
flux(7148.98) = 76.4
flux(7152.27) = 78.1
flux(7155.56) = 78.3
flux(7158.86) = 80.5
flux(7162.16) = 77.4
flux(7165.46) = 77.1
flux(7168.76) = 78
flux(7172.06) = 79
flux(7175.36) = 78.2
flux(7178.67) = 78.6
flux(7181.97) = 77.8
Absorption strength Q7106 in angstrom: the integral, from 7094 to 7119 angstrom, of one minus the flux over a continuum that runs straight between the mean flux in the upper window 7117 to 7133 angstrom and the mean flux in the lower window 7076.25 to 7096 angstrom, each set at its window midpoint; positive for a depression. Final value -0.3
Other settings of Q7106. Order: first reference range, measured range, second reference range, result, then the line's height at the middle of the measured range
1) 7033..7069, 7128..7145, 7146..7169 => -0.2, 78.5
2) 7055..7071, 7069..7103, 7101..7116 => 0.3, 80.5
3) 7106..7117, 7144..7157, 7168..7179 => 0.2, 79.3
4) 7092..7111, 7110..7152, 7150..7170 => -0.2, 79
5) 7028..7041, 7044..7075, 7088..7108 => 0.2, 80.9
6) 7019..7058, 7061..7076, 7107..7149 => 0.0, 80.3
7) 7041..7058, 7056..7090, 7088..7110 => -0.2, 79.9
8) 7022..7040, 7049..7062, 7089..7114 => 0.1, 80.8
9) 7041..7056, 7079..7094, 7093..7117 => 0.1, 80.1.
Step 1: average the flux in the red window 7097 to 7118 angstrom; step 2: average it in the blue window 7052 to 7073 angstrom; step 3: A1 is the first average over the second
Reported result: 1.0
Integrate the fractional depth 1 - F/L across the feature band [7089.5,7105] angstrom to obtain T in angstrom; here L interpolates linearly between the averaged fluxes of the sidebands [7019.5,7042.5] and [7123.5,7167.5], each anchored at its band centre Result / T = 0.0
